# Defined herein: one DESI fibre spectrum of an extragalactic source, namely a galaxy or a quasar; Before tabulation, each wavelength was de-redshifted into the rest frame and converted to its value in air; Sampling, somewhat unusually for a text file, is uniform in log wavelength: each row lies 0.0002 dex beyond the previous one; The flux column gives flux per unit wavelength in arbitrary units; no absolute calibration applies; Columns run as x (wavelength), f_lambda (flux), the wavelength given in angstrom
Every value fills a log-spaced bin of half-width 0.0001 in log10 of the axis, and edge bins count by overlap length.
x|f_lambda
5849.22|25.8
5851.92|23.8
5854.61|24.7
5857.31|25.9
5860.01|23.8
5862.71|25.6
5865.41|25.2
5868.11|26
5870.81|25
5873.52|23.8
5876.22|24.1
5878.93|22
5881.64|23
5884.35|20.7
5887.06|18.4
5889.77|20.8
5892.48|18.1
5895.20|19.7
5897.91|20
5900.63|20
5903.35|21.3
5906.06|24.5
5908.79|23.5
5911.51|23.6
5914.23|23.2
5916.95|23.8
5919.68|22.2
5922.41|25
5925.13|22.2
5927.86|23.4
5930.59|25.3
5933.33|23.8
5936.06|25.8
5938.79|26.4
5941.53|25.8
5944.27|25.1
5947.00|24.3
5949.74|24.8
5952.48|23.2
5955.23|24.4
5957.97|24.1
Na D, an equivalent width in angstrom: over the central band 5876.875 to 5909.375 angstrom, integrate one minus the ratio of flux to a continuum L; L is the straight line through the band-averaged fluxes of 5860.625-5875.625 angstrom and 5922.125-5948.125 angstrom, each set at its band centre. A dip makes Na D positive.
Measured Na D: 5.1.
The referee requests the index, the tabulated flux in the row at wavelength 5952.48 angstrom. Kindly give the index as 23.2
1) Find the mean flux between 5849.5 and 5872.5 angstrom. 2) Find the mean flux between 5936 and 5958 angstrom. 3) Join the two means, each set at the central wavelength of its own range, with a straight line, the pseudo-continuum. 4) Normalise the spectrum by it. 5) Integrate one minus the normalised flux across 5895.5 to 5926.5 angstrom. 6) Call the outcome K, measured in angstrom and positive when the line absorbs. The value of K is 2.94 angstrom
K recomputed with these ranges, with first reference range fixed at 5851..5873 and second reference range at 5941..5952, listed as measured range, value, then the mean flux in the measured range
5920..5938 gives 0.5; 24.2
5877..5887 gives 1.3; 21.6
